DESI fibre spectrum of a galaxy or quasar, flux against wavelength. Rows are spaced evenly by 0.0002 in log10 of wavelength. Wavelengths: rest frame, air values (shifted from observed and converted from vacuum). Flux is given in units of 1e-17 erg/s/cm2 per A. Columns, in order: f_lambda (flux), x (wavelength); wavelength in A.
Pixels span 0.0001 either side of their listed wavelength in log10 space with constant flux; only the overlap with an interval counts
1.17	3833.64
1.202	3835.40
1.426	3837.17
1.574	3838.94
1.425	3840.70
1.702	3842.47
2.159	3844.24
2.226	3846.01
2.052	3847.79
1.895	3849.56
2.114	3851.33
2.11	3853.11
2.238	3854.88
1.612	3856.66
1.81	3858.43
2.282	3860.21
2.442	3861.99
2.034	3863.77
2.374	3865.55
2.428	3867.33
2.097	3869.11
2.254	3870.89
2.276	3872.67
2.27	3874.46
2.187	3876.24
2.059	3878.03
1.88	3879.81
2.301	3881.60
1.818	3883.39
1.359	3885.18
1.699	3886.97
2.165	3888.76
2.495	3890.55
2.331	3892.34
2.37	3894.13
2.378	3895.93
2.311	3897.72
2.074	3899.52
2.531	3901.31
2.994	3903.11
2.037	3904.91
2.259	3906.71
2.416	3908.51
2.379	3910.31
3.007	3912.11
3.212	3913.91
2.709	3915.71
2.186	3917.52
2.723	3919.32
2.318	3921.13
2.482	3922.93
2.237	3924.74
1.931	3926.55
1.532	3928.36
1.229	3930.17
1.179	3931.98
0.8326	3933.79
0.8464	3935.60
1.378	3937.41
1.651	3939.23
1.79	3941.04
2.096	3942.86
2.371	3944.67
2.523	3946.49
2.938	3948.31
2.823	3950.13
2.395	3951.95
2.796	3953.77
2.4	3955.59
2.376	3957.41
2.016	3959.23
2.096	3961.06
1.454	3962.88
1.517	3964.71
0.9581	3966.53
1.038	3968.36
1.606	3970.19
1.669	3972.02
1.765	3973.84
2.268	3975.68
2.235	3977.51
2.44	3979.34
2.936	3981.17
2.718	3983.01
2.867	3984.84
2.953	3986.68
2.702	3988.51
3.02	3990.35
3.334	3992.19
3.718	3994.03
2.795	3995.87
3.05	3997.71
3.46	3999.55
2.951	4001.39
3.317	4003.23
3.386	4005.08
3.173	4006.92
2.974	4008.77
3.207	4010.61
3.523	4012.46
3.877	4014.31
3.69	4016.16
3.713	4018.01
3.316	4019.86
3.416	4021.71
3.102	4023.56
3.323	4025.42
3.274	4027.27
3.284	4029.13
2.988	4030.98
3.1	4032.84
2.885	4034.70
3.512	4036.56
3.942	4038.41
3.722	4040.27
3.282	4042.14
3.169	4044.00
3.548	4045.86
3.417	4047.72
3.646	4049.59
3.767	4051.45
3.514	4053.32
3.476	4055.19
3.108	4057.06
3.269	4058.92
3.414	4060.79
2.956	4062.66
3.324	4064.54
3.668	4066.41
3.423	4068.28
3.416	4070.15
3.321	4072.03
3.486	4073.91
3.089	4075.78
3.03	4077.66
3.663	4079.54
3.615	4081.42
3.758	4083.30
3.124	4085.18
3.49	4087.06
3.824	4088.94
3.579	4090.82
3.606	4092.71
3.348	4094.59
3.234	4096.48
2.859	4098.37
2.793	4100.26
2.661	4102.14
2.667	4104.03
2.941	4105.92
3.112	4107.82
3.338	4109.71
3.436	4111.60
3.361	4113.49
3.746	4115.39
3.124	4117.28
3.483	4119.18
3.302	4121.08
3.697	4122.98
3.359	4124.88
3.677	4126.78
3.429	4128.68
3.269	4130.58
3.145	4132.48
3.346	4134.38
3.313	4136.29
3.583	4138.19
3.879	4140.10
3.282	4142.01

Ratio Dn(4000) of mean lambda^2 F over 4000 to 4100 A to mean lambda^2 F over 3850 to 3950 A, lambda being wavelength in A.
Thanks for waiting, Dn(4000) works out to 1.70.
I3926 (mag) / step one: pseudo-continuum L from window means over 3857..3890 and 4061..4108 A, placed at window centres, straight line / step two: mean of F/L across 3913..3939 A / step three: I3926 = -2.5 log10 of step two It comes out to 0.24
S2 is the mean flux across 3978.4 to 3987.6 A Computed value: 2.78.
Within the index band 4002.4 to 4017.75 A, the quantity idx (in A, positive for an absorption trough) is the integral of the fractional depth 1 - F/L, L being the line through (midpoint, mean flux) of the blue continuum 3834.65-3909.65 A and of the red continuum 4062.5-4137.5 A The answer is -3.1 A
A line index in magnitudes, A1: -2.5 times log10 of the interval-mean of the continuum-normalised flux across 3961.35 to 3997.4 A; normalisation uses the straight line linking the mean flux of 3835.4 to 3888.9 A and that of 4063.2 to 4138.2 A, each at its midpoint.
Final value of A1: 0.15 mag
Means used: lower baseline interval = 1.99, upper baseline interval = 3.34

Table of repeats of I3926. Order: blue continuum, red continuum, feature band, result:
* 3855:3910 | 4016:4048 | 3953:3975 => 0.48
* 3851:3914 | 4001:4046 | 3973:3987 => 0.20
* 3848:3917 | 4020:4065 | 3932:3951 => 0.37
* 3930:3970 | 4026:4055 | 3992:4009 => -0.18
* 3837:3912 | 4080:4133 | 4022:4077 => -0.11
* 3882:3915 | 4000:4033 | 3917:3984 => 0.35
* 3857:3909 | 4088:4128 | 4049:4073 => -0.11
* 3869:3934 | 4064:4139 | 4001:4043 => -0.16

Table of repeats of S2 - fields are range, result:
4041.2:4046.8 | 3.33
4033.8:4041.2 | 3.52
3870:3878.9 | 2.21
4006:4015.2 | 3.35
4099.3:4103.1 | 2.73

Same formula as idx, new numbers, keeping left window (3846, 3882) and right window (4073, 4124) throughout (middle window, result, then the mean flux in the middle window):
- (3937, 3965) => 4.1 A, 2.19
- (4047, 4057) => -1.5 A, 3.52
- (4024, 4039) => -1.5 A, 3.27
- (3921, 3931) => 2.1 A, 1.93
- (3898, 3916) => -1.5 A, 2.55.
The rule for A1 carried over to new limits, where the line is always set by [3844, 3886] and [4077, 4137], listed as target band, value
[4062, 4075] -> -0.08 mag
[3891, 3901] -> -0.03 mag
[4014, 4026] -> -0.20 mag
